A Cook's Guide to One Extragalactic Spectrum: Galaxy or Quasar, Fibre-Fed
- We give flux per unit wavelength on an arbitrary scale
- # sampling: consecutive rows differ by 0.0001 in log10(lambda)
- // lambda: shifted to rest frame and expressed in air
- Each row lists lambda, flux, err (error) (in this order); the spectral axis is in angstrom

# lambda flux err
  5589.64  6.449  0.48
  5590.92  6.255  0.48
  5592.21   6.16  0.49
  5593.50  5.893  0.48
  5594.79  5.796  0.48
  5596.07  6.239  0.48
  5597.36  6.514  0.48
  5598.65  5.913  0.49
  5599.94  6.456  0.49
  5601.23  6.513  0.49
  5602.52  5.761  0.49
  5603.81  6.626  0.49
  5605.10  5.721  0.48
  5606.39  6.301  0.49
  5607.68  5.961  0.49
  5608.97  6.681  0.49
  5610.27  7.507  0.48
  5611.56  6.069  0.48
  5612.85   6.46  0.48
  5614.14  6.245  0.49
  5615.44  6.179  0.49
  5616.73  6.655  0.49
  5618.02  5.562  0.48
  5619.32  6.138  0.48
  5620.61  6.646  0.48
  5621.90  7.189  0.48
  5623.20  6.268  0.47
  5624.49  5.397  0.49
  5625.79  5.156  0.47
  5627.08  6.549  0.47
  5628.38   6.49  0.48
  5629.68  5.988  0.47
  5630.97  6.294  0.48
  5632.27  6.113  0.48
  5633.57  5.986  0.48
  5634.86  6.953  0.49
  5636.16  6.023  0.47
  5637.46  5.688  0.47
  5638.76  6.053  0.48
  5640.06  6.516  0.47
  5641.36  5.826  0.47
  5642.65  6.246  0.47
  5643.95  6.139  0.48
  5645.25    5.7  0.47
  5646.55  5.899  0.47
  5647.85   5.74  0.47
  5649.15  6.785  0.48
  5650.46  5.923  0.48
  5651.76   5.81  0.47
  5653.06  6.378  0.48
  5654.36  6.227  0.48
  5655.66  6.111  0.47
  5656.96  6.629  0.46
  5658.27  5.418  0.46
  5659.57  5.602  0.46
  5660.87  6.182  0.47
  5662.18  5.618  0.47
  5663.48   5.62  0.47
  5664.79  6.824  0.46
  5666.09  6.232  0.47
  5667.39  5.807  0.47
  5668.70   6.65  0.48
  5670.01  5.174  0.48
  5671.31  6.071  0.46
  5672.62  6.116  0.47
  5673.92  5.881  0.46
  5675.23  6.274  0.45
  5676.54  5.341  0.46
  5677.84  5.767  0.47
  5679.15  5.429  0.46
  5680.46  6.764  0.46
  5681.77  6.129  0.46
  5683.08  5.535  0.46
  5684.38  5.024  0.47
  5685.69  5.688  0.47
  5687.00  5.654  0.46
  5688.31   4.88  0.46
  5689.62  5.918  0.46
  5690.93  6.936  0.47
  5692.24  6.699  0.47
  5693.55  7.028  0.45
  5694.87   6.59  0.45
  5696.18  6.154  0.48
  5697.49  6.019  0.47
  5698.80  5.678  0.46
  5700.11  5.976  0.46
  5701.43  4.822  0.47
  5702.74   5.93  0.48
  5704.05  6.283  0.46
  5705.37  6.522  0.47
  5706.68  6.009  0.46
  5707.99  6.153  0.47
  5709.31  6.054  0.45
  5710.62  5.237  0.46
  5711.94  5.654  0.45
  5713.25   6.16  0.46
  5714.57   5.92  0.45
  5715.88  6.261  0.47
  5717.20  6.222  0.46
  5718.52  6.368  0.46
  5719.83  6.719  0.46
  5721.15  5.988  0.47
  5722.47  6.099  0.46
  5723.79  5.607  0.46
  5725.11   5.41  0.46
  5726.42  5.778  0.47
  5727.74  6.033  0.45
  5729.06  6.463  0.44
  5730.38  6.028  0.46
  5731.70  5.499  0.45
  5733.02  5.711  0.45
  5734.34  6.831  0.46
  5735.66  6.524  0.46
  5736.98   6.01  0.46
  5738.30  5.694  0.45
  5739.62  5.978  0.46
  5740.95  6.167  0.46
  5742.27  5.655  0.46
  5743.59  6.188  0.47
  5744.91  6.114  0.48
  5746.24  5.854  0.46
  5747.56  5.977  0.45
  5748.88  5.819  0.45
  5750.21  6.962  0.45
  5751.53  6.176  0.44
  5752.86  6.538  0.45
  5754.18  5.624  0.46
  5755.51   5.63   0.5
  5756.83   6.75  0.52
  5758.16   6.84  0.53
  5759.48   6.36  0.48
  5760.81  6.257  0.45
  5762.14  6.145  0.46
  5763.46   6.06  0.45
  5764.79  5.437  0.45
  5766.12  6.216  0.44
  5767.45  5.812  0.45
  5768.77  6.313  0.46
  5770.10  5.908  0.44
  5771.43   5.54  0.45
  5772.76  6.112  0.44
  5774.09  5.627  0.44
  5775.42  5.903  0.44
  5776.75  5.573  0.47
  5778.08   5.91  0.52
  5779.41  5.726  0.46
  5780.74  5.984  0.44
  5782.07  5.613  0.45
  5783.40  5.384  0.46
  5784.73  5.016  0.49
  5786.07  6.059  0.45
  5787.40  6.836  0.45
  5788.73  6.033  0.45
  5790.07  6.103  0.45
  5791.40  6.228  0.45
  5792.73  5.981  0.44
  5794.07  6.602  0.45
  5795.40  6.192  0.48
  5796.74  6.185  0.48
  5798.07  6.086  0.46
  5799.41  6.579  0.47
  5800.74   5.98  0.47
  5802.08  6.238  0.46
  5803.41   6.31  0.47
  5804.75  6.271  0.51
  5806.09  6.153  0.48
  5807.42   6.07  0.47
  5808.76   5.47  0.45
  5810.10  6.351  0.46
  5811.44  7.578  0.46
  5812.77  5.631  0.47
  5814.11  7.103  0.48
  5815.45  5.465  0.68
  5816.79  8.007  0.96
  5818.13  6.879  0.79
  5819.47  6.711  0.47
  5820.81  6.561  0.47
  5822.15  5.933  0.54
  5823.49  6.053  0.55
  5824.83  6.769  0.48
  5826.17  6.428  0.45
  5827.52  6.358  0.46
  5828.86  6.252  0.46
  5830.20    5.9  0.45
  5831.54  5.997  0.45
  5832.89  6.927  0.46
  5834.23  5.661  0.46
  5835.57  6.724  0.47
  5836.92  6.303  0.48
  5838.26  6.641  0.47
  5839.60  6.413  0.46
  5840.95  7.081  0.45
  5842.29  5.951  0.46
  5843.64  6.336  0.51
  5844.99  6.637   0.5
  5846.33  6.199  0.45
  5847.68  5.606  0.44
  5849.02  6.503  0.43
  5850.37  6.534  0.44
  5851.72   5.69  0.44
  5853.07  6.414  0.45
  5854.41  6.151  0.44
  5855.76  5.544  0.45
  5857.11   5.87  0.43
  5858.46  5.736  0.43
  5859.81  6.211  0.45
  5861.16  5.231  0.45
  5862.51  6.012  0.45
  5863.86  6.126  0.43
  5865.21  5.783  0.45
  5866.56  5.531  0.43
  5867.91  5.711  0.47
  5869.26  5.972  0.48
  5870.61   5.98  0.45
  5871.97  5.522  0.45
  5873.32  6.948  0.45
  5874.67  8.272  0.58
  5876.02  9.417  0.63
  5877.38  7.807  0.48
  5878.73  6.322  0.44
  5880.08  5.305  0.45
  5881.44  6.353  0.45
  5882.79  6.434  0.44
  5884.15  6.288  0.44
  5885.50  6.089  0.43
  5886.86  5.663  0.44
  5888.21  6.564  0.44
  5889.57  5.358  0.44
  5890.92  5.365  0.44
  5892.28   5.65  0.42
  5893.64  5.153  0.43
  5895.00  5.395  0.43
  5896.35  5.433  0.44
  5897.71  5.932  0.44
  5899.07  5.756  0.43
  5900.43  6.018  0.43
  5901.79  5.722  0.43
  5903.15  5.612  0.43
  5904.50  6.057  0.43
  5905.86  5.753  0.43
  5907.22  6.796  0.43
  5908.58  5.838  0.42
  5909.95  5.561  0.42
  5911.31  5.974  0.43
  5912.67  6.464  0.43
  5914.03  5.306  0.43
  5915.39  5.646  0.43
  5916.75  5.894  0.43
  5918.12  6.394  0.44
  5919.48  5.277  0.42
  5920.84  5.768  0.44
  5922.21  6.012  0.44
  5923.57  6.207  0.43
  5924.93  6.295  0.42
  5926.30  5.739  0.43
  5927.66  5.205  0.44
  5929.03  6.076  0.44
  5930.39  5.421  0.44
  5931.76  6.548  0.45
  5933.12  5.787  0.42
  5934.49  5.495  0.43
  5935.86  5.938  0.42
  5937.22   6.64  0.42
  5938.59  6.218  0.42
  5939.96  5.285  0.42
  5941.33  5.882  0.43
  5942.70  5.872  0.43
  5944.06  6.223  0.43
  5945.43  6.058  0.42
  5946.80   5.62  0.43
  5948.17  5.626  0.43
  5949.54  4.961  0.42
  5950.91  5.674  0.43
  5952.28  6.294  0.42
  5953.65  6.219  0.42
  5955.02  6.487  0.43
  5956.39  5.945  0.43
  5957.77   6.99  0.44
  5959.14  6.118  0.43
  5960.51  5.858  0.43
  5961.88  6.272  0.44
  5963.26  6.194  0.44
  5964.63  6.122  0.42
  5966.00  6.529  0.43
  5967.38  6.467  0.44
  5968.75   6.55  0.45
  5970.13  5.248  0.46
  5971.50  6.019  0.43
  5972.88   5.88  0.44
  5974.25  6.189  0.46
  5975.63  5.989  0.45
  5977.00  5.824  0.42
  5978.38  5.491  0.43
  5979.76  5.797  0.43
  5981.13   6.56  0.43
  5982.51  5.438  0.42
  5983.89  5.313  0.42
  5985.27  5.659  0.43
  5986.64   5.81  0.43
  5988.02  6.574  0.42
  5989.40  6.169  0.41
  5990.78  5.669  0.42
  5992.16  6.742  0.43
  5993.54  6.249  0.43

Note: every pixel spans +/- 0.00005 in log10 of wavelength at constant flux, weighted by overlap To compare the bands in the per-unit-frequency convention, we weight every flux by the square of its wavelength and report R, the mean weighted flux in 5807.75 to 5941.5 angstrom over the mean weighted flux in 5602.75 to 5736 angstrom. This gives 1.08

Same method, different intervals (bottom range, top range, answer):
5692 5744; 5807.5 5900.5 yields 1.08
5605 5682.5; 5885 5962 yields 1.06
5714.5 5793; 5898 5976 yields 1.05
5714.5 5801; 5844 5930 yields 1.04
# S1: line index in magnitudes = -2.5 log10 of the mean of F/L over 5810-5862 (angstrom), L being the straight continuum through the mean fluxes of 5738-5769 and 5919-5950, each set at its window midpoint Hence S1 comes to -0.06 mag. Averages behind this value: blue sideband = 6.11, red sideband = 5.84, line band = 6.31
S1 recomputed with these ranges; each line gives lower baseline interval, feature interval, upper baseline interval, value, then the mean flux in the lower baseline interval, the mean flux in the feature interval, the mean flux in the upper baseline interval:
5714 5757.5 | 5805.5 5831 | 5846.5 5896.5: -0.053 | 6.08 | 6.4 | 6.11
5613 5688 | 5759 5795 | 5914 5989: 0.009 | 6.04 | 5.95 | 5.95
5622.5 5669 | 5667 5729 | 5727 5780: 0.016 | 6.08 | 5.97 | 6.05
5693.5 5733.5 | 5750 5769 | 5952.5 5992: -0.032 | 6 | 6.19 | 6.06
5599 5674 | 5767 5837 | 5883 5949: -0.036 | 6.15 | 6.18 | 5.85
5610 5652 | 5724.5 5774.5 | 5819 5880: 0.035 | 6.18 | 6.06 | 6.32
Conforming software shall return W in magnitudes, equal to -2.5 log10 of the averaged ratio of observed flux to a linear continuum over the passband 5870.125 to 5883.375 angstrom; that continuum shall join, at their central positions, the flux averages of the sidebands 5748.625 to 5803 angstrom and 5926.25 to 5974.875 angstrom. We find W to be -0.14 mag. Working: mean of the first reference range 6.06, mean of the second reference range 5.99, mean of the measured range 6.85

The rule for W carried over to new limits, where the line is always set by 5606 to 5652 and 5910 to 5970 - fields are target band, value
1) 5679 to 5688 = 0.08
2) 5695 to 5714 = 0.04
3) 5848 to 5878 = -0.05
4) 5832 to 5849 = -0.06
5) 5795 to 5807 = -0.03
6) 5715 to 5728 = 0.02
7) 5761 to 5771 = 0.02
